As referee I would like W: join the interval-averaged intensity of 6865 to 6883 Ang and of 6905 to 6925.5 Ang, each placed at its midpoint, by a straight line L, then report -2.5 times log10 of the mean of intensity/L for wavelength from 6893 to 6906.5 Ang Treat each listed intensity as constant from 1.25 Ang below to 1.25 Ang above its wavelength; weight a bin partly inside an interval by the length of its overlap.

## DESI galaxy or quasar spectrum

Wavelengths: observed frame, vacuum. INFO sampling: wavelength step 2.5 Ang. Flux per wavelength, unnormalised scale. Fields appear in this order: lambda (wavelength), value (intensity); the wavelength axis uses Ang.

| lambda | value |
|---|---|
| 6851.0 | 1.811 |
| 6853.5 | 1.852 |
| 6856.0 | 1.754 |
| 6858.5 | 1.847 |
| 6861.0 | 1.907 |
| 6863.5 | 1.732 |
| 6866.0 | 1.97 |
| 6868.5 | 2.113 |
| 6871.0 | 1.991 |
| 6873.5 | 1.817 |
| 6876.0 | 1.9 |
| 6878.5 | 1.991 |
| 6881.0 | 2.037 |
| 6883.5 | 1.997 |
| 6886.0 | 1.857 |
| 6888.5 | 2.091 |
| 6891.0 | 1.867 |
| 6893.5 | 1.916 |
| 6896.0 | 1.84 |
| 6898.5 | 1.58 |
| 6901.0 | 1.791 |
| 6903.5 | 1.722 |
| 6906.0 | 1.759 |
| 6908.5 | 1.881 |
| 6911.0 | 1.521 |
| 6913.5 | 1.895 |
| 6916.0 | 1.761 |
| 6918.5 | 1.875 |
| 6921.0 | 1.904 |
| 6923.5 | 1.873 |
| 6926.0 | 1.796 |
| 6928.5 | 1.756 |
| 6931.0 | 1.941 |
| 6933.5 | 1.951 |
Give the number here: 0.07 mag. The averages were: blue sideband 1.98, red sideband 1.81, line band 1.76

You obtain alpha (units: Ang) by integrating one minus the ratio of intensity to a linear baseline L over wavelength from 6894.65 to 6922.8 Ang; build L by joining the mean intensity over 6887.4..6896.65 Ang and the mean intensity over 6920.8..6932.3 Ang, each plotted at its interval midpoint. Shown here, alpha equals 1.7 Ang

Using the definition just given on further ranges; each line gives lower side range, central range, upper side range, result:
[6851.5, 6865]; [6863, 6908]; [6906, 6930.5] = -1.85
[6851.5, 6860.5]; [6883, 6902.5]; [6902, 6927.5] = -0.56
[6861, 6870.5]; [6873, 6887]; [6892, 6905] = -0.57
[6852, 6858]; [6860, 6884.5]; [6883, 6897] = -1.03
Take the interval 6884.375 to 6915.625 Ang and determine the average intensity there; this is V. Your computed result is 1.81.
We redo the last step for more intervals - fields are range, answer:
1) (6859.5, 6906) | 1.89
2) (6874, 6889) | 1.97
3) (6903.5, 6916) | 1.76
